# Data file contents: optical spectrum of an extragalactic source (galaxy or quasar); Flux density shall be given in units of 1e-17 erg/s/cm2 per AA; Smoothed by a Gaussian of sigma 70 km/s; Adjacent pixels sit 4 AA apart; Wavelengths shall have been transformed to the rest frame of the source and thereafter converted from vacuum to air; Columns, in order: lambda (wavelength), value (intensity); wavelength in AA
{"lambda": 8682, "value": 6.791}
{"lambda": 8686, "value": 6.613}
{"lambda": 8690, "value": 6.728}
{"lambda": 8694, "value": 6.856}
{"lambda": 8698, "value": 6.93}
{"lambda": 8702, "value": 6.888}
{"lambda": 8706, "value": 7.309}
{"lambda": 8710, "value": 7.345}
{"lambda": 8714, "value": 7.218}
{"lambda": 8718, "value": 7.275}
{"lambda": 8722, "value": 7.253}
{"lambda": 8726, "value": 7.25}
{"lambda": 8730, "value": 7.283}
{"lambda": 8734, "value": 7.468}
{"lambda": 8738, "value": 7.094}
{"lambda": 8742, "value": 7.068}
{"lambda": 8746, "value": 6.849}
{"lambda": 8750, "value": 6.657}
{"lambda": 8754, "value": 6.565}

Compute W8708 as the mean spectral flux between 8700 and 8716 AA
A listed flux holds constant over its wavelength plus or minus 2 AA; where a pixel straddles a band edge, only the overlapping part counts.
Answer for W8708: 7.19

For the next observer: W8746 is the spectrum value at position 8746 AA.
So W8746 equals 6.849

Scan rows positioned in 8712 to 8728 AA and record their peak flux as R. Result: 7.275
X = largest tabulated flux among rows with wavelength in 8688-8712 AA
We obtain 7.345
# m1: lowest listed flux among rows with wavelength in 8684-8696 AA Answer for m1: 6.613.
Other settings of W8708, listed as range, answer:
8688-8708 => 6.94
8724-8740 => 7.27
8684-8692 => 6.67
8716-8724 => 7.26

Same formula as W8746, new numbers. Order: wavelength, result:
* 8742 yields 7.068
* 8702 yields 6.888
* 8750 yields 6.657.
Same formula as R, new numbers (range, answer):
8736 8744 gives 7.094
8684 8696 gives 6.856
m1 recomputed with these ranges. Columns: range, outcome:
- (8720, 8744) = 7.068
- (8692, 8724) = 6.856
